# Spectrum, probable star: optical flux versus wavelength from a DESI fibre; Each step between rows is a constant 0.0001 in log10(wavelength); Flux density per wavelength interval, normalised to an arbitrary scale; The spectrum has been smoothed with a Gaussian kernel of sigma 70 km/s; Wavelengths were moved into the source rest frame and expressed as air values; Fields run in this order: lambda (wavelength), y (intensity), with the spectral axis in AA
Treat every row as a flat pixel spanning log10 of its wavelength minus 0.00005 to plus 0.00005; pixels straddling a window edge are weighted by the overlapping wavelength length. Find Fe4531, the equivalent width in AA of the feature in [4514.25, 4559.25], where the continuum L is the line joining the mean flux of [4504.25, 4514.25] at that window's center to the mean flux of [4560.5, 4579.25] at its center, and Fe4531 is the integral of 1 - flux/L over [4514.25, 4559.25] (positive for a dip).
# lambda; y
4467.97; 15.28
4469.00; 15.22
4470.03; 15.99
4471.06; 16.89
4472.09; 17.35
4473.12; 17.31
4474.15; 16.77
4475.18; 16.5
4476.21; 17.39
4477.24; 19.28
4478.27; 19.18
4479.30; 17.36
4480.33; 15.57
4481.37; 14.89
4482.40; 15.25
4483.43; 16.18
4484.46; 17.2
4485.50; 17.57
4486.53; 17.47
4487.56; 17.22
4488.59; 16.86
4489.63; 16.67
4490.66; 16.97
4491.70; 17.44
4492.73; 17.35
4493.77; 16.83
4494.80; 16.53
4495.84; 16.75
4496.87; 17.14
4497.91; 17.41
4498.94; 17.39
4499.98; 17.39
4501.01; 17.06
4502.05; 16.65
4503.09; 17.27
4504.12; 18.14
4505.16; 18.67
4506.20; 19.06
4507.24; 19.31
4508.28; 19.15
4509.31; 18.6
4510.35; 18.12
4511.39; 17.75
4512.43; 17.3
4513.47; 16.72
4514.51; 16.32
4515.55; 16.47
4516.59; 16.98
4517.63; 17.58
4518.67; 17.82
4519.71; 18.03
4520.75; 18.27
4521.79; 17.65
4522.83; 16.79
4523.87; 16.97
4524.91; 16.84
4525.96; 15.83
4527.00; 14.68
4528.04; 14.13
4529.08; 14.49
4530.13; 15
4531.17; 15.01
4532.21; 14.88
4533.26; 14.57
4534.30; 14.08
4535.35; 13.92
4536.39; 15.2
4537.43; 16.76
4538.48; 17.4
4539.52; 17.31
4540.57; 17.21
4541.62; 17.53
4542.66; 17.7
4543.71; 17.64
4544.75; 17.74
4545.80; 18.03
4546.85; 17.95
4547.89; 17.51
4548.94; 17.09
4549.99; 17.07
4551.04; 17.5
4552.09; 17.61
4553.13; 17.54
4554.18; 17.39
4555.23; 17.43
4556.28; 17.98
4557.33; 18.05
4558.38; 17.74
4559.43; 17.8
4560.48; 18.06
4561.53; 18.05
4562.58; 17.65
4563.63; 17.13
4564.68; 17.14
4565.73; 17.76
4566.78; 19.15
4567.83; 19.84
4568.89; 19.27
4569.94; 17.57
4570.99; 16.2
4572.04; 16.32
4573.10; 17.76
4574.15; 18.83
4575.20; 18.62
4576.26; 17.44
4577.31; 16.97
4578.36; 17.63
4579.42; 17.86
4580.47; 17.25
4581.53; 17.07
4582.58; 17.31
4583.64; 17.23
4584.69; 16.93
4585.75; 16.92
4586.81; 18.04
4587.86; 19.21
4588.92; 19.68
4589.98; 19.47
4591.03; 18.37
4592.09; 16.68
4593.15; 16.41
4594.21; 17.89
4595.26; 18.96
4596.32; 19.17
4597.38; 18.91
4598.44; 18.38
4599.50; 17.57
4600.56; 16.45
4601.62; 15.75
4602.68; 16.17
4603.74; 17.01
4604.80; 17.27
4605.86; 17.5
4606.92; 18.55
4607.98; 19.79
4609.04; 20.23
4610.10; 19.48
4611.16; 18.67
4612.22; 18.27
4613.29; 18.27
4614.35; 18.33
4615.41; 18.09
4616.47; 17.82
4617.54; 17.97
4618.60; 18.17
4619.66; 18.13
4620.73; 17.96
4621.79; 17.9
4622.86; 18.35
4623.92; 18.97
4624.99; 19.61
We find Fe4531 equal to 3.3 AA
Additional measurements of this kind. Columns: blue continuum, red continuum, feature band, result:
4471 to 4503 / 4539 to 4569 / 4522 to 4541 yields 2.0 AA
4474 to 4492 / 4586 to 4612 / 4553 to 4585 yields 0.2 AA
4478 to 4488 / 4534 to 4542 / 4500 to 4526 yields -1.8 AA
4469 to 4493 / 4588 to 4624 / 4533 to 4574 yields 0.7 AA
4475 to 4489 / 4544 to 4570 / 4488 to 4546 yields 1.6 AA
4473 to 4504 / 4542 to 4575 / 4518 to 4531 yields 0.8 AA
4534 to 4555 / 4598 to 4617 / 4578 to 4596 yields -0.2 AA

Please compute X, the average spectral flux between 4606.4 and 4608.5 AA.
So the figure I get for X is 19.2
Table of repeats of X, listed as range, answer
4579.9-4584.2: 17.2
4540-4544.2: 17.5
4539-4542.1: 17.3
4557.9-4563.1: 17.9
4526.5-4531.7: 14.7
